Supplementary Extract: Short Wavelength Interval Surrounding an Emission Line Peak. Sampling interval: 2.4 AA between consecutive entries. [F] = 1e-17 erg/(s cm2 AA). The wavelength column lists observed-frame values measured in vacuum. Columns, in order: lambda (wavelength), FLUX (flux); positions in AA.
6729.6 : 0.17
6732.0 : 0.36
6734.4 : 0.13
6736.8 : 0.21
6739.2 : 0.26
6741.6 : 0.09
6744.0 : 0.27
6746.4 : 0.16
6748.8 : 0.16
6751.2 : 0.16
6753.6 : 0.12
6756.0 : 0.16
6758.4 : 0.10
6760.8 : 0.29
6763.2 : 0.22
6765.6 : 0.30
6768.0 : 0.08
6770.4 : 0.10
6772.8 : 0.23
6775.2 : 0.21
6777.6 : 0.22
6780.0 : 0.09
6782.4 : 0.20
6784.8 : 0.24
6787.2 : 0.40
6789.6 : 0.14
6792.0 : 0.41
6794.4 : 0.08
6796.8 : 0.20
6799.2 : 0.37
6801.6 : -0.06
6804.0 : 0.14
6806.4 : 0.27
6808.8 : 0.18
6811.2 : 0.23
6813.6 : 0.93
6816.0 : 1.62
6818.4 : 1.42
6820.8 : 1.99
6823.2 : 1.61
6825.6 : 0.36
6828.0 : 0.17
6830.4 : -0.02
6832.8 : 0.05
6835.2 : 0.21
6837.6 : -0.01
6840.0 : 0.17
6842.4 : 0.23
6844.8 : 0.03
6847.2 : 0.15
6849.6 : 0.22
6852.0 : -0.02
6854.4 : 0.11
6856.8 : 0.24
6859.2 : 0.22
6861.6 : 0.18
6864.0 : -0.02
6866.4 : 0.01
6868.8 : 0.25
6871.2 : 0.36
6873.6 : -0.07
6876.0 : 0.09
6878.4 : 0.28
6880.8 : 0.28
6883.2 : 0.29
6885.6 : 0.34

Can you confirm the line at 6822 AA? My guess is [O II] 3727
